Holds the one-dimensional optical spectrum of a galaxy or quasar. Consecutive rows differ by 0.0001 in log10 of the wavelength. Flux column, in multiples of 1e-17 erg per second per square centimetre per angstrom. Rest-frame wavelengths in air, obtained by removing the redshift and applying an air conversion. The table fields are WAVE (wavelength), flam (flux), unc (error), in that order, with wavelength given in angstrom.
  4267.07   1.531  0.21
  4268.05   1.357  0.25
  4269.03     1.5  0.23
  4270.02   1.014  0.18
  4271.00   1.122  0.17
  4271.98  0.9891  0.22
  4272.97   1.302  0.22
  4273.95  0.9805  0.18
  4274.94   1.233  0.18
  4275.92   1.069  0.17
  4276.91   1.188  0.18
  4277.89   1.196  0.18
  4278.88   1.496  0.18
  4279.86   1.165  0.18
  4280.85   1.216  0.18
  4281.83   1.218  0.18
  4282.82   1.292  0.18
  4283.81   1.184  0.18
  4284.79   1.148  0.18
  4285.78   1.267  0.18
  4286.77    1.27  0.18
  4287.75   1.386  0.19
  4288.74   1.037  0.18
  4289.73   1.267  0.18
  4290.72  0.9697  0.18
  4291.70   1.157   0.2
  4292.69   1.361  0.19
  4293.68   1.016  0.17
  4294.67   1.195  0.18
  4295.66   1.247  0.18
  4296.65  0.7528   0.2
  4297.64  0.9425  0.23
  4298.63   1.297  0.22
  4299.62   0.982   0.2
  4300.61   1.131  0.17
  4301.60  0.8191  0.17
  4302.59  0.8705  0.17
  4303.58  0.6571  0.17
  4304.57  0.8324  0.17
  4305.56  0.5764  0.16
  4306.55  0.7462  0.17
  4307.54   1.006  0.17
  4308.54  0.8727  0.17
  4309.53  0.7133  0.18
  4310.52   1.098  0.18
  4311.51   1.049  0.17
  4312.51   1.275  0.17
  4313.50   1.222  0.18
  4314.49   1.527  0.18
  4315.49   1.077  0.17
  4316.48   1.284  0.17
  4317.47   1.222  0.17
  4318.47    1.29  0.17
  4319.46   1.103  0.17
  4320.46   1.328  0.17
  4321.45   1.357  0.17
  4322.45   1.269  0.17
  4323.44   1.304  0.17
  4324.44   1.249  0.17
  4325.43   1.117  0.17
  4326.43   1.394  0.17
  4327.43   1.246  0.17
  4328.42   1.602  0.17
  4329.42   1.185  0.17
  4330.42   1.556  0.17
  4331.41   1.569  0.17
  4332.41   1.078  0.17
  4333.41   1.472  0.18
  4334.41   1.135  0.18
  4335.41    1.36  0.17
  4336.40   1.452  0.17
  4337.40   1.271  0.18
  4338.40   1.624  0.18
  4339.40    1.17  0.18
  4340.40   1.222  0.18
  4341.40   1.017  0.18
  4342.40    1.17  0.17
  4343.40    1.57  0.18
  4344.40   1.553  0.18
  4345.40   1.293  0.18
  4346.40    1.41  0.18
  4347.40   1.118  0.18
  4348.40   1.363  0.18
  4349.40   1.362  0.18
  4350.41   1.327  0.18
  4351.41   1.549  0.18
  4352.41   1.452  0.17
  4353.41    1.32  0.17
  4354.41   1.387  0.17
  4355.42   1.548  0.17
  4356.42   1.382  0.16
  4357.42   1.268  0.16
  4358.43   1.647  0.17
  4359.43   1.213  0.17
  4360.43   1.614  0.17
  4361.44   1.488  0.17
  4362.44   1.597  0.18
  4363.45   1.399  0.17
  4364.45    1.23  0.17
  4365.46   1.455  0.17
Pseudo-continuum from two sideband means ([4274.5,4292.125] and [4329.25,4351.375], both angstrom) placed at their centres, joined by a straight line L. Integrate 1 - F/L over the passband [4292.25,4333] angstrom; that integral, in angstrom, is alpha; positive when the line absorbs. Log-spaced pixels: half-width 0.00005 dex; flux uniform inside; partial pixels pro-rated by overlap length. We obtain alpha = 4.6 angstrom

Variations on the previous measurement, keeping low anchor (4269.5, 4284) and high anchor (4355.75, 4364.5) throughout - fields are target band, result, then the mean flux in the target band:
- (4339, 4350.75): 0.8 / 1.3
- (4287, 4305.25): 2.8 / 1.05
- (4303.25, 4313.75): 3.0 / 0.91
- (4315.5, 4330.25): 0.5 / 1.28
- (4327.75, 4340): -0.1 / 1.37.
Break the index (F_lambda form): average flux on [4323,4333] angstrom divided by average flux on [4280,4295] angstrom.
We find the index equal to 1.11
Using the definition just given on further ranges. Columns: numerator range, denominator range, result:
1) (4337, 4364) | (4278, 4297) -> 1.16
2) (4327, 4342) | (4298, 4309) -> 1.49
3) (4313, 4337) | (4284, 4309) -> 1.27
